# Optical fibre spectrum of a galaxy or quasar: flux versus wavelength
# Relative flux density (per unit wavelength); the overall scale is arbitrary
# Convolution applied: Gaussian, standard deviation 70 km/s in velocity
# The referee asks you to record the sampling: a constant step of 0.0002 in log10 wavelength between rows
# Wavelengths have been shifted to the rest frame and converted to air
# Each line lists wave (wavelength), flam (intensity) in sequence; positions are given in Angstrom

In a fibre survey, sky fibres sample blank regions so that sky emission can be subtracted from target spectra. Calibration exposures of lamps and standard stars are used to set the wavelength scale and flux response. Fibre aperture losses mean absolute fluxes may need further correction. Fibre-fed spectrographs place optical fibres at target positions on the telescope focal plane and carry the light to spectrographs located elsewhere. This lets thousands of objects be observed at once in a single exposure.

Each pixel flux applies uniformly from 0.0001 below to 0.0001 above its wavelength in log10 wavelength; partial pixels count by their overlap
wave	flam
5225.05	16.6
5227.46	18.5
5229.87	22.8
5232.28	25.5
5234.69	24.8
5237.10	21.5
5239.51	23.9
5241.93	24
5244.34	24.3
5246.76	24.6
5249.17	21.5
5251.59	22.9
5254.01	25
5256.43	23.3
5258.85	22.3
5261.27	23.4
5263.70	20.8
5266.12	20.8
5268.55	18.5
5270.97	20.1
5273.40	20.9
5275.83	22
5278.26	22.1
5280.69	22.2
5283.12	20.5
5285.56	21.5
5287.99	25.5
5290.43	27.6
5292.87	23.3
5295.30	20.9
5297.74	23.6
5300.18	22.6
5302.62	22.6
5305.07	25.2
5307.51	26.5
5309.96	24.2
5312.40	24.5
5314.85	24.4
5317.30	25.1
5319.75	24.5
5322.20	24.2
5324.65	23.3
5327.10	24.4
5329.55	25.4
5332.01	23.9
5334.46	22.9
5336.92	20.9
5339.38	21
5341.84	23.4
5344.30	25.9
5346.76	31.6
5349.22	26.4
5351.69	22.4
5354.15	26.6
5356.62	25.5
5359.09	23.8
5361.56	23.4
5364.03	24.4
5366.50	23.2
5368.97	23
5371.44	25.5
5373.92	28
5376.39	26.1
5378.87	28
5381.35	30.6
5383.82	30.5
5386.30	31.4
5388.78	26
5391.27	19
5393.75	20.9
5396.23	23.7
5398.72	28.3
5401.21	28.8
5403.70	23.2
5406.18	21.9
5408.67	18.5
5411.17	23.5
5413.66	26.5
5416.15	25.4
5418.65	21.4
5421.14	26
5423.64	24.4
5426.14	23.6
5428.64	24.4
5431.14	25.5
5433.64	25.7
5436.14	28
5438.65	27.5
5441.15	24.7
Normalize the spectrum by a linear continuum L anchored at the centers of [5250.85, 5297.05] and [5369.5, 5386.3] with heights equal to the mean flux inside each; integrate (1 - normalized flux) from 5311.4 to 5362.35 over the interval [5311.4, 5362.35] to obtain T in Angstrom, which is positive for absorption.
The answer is 2.7 Angstrom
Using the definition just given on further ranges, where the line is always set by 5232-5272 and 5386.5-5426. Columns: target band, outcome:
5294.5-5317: -0.7 Angstrom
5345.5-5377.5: -2.3 Angstrom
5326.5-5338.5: 0.0 Angstrom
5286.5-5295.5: -0.6 Angstrom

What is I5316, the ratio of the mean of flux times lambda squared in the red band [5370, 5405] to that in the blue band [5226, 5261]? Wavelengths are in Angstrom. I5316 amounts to 1.20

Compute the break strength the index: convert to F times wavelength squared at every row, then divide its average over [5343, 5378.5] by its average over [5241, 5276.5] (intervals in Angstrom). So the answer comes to 1.19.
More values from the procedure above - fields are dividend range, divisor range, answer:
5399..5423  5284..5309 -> 1.05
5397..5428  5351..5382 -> 0.97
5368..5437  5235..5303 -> 1.17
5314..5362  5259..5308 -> 1.11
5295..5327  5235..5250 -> 1.05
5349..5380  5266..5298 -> 1.17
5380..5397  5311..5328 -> 1.10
